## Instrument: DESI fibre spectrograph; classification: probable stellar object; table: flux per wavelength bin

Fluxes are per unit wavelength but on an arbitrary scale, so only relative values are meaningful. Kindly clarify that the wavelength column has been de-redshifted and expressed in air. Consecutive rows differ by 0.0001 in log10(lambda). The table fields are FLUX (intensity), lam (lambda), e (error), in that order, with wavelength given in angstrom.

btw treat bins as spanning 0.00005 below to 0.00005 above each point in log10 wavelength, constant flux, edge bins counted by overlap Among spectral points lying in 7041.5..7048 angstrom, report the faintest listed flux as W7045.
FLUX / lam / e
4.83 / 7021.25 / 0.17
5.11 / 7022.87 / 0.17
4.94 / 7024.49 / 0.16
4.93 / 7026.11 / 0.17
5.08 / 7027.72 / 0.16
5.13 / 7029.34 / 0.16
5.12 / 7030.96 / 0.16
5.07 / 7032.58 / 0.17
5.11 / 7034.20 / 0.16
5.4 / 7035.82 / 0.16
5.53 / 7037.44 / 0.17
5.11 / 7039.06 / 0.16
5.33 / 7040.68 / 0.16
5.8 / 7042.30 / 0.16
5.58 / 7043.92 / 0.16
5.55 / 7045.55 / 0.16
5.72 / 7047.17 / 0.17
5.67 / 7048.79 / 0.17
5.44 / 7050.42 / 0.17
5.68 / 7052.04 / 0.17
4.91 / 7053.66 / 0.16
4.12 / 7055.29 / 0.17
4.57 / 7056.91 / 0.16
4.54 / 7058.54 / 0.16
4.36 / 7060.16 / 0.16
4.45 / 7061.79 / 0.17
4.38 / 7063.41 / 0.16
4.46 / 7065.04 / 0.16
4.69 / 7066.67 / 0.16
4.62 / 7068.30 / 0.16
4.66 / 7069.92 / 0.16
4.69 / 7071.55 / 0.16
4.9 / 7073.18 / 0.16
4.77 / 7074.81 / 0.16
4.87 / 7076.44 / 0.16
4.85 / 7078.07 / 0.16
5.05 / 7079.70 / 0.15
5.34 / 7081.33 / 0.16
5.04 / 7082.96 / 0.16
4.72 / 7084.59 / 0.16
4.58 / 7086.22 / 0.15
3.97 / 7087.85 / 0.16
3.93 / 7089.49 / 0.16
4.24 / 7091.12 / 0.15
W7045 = 5.55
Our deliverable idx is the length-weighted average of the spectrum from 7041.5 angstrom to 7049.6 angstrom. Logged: 5.66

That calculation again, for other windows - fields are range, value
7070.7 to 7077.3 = 4.8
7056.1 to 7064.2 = 4.46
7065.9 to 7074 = 4.71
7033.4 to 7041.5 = 5.3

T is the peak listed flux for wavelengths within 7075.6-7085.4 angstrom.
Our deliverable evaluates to 5.34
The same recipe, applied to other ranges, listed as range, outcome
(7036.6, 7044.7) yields 5.8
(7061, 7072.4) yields 4.69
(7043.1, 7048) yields 5.72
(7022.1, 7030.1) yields 5.13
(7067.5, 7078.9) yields 4.9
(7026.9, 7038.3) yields 5.53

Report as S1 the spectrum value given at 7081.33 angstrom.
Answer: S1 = 5.34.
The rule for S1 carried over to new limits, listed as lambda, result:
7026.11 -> 4.93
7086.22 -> 4.58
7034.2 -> 5.11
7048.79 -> 5.67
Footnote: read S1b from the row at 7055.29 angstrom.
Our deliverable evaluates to 4.12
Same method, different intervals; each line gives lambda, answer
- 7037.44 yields 5.53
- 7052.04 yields 5.68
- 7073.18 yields 4.9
